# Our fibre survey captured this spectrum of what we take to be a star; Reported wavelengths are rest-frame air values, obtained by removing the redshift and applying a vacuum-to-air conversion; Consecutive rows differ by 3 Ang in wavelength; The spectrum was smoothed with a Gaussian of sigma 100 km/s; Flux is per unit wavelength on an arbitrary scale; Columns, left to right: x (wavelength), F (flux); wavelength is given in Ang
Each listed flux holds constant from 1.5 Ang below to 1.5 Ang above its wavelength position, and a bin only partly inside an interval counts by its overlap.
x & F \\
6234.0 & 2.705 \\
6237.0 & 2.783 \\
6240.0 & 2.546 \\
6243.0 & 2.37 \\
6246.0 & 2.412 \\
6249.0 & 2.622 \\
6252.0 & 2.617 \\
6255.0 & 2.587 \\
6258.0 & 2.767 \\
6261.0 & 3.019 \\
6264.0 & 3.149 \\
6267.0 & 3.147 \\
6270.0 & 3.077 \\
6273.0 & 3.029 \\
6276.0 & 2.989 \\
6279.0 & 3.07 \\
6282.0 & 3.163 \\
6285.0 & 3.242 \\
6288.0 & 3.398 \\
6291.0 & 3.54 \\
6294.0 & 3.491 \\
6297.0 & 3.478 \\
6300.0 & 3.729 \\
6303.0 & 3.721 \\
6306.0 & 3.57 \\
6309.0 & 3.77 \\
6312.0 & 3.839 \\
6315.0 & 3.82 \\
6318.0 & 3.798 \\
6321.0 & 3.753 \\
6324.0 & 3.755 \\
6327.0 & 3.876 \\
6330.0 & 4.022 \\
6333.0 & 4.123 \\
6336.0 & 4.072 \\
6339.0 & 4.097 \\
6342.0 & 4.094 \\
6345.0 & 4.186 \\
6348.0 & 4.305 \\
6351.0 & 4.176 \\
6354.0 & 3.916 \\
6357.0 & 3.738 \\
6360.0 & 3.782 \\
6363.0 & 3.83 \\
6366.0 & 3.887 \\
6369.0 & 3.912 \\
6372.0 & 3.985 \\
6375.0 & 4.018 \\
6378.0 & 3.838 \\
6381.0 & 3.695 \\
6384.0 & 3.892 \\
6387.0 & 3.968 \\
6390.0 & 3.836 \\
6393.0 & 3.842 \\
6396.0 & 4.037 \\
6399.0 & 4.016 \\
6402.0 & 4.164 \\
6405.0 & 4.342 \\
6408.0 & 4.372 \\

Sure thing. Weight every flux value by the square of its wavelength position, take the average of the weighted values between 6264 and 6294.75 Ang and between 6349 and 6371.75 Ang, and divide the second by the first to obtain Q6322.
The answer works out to 1.3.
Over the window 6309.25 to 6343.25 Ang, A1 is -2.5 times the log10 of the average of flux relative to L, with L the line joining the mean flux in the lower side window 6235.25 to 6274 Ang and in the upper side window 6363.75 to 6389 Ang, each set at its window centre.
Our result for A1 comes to -0.14 mag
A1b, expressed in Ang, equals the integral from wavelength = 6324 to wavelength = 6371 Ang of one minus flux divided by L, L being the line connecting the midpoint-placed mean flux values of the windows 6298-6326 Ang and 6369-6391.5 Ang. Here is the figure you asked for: -2.1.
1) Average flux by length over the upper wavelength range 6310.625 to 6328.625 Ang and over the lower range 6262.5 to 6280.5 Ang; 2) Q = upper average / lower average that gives 1.24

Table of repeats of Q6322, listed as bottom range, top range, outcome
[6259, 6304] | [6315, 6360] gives 1.24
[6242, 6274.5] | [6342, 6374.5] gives 1.46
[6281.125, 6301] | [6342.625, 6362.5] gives 1.19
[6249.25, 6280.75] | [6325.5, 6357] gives 1.42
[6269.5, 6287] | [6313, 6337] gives 1.27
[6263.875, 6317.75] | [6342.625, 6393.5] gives 1.18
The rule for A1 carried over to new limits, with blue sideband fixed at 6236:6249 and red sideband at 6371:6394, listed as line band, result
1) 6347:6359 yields -0.12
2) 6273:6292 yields -0.10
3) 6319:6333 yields -0.16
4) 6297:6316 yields -0.18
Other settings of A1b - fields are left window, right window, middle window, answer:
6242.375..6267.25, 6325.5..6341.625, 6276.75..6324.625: -0.8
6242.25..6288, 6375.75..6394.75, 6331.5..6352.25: -3.8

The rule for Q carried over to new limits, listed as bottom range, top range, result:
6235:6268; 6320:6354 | 1.48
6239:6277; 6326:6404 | 1.42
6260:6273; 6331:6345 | 1.33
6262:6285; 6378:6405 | 1.27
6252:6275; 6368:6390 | 1.32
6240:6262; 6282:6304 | 1.33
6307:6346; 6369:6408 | 1.01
